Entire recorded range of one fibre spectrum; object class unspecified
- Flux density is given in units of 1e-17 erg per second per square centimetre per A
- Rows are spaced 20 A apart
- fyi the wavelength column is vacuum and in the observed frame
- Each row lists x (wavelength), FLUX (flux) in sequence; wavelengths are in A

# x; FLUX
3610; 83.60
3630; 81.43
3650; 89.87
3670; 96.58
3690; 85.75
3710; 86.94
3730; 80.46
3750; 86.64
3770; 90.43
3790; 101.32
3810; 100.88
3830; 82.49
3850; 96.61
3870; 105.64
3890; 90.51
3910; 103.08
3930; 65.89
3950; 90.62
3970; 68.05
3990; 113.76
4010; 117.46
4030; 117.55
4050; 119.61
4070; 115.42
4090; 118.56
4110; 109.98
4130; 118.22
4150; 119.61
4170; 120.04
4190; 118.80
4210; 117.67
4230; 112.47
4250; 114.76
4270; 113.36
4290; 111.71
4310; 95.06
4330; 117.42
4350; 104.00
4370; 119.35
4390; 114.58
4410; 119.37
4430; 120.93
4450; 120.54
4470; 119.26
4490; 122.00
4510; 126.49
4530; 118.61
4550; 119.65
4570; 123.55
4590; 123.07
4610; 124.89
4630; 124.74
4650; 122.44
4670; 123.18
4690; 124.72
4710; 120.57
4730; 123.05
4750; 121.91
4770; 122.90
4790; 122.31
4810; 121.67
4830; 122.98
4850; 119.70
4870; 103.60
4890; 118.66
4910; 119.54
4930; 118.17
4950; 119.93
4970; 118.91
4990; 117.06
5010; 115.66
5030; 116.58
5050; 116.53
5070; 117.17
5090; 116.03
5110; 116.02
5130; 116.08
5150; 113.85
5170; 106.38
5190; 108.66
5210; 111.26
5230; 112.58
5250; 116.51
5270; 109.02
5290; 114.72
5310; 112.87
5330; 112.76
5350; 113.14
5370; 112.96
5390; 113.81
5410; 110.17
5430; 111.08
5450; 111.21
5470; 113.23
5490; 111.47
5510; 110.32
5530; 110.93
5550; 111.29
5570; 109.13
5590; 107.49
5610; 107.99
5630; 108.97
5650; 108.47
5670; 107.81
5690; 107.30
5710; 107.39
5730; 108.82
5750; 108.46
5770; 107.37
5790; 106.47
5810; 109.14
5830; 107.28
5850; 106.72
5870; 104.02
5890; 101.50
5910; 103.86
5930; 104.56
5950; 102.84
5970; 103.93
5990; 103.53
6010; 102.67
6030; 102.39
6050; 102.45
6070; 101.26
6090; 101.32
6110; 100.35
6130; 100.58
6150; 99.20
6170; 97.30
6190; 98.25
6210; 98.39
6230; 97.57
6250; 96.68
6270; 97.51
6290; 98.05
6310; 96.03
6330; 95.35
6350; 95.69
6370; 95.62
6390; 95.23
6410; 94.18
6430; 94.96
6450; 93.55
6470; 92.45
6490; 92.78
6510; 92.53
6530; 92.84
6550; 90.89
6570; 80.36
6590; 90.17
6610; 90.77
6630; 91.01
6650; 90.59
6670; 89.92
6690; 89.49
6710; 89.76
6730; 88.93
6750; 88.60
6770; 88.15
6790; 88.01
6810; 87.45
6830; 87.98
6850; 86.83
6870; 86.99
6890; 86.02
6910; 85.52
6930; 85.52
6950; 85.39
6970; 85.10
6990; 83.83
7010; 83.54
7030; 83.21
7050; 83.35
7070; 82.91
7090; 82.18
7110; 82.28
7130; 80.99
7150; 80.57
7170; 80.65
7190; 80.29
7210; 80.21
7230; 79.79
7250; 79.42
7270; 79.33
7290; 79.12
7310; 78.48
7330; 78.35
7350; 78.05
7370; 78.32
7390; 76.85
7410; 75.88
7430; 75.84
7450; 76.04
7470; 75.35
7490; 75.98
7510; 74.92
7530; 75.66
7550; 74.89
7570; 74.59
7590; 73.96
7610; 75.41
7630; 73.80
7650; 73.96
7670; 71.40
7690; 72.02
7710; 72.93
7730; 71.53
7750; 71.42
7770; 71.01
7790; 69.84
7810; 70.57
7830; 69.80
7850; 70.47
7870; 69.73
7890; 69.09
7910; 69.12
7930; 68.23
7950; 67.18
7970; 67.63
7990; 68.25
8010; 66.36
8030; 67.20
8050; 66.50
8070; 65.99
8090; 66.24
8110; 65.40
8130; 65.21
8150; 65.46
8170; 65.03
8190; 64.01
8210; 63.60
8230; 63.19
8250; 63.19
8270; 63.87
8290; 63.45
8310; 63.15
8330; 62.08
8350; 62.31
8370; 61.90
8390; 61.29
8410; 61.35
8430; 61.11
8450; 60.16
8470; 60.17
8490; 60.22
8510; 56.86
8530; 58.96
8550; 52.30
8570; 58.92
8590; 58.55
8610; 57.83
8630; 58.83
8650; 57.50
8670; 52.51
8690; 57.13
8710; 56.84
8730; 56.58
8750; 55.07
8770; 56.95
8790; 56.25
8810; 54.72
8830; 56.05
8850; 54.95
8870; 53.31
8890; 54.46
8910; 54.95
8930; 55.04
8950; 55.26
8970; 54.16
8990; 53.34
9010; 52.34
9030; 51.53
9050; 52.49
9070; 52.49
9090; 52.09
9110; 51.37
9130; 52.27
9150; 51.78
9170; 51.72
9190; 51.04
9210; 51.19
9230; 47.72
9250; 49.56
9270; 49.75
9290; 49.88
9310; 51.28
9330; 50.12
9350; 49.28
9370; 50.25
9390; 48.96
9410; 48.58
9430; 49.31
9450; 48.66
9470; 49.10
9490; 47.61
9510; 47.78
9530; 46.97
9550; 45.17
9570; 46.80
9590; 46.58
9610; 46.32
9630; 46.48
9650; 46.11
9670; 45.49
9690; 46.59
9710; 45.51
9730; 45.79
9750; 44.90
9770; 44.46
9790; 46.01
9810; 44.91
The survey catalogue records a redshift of 0.000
